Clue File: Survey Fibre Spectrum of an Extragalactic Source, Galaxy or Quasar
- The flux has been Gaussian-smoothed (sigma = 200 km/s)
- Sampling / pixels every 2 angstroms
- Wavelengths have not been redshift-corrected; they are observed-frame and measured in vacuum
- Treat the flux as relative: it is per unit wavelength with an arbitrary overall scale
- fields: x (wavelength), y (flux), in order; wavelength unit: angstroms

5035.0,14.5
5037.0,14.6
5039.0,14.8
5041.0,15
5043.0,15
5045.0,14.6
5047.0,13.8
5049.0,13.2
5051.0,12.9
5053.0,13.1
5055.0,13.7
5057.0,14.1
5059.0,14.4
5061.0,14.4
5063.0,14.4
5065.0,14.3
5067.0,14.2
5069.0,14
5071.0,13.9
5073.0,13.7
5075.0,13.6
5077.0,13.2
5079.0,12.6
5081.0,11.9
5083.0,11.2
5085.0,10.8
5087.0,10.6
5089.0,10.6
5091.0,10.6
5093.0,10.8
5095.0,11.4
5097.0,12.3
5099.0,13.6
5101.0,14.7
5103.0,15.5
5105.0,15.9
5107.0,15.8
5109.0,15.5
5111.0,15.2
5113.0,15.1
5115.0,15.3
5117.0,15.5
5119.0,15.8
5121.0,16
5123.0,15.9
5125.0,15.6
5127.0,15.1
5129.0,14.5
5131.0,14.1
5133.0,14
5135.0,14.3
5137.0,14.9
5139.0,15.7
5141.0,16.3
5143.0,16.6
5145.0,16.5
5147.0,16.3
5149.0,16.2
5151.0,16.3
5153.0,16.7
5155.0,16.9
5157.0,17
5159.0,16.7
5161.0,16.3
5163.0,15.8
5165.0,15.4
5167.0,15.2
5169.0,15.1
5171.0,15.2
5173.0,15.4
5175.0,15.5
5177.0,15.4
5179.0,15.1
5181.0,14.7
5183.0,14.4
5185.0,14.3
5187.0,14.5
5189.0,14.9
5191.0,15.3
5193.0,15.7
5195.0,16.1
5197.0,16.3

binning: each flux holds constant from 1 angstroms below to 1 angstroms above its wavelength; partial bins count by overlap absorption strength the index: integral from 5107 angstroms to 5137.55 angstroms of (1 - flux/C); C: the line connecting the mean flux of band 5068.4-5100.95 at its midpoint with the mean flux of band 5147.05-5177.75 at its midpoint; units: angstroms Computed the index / -2.5 angstroms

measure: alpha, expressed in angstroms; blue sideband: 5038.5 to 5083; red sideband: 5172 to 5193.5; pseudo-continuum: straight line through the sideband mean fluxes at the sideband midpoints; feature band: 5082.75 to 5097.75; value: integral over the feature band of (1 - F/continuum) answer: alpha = 3.3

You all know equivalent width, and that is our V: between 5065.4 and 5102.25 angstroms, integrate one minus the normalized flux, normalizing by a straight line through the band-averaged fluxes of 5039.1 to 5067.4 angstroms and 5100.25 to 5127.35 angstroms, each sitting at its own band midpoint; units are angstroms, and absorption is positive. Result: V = 5.8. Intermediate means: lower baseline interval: 14.1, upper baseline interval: 15.5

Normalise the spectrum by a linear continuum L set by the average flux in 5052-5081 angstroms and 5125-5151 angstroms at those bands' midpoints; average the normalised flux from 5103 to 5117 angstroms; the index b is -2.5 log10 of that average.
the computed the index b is -0.05 mag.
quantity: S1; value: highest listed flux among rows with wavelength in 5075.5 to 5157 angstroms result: 17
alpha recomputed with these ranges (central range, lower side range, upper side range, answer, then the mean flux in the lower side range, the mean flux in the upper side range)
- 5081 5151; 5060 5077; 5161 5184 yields 1.2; 14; 15.2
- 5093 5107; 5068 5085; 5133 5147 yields 0.1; 12.9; 15.6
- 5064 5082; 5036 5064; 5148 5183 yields 1.2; 14.1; 15.8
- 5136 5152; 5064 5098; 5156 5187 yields -1.8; 12.3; 15.4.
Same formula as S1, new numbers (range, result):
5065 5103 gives 15.5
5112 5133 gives 16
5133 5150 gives 16.6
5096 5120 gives 15.9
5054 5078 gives 14.4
